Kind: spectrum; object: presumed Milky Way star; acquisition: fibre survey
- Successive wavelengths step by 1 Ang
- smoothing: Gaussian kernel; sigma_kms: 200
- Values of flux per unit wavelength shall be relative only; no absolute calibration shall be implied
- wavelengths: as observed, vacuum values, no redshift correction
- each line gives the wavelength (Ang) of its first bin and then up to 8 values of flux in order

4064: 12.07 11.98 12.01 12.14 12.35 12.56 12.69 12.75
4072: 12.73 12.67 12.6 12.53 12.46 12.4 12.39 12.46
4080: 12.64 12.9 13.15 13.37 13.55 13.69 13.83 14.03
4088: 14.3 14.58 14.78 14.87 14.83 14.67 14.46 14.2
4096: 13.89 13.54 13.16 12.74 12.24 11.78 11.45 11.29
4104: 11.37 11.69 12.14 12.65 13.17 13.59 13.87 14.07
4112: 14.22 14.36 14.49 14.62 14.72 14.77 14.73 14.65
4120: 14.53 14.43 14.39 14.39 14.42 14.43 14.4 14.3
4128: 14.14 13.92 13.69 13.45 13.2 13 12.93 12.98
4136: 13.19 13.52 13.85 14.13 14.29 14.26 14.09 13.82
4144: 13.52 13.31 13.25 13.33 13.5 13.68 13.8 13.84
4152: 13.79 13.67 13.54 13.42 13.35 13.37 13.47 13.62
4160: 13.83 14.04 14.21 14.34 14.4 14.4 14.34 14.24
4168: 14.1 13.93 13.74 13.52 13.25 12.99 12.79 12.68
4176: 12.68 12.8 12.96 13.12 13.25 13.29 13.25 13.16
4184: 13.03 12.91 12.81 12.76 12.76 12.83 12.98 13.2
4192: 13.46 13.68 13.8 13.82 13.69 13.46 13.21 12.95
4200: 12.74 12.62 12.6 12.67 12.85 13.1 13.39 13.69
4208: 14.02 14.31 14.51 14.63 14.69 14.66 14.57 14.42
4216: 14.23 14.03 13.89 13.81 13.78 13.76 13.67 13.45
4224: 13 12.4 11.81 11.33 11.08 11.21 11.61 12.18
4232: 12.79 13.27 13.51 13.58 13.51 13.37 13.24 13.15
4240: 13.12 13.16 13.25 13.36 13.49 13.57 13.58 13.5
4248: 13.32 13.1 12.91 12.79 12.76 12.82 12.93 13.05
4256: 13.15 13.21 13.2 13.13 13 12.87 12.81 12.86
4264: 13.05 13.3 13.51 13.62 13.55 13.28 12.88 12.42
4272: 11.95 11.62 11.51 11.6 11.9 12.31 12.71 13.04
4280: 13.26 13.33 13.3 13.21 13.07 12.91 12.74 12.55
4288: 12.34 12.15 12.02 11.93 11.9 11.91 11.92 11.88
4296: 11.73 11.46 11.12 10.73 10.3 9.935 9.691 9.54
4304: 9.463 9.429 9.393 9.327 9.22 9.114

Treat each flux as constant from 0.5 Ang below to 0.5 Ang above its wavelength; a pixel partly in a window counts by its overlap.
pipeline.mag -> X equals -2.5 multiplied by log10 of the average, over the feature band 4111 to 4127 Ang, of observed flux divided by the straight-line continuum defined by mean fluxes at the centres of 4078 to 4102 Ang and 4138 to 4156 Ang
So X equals -0.07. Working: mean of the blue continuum 13.6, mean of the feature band 14.5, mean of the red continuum 13.7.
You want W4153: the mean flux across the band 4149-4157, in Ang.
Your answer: 13.6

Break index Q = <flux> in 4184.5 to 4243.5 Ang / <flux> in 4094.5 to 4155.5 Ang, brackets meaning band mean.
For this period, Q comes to 0.97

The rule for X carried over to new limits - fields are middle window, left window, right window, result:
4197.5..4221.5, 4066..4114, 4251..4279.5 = -0.07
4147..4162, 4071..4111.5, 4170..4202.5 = -0.04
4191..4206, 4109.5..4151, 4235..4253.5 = 0.03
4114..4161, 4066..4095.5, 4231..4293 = -0.05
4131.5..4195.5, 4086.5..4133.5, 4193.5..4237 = 0.00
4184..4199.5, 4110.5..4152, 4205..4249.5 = 0.03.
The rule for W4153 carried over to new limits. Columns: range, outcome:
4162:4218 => 13.5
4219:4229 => 12.7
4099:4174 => 13.7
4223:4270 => 13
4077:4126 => 13.6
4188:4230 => 13.3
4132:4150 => 13.6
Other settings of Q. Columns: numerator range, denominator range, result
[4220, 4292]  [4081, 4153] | 0.94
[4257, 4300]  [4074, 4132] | 0.92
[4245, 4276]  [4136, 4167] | 0.94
